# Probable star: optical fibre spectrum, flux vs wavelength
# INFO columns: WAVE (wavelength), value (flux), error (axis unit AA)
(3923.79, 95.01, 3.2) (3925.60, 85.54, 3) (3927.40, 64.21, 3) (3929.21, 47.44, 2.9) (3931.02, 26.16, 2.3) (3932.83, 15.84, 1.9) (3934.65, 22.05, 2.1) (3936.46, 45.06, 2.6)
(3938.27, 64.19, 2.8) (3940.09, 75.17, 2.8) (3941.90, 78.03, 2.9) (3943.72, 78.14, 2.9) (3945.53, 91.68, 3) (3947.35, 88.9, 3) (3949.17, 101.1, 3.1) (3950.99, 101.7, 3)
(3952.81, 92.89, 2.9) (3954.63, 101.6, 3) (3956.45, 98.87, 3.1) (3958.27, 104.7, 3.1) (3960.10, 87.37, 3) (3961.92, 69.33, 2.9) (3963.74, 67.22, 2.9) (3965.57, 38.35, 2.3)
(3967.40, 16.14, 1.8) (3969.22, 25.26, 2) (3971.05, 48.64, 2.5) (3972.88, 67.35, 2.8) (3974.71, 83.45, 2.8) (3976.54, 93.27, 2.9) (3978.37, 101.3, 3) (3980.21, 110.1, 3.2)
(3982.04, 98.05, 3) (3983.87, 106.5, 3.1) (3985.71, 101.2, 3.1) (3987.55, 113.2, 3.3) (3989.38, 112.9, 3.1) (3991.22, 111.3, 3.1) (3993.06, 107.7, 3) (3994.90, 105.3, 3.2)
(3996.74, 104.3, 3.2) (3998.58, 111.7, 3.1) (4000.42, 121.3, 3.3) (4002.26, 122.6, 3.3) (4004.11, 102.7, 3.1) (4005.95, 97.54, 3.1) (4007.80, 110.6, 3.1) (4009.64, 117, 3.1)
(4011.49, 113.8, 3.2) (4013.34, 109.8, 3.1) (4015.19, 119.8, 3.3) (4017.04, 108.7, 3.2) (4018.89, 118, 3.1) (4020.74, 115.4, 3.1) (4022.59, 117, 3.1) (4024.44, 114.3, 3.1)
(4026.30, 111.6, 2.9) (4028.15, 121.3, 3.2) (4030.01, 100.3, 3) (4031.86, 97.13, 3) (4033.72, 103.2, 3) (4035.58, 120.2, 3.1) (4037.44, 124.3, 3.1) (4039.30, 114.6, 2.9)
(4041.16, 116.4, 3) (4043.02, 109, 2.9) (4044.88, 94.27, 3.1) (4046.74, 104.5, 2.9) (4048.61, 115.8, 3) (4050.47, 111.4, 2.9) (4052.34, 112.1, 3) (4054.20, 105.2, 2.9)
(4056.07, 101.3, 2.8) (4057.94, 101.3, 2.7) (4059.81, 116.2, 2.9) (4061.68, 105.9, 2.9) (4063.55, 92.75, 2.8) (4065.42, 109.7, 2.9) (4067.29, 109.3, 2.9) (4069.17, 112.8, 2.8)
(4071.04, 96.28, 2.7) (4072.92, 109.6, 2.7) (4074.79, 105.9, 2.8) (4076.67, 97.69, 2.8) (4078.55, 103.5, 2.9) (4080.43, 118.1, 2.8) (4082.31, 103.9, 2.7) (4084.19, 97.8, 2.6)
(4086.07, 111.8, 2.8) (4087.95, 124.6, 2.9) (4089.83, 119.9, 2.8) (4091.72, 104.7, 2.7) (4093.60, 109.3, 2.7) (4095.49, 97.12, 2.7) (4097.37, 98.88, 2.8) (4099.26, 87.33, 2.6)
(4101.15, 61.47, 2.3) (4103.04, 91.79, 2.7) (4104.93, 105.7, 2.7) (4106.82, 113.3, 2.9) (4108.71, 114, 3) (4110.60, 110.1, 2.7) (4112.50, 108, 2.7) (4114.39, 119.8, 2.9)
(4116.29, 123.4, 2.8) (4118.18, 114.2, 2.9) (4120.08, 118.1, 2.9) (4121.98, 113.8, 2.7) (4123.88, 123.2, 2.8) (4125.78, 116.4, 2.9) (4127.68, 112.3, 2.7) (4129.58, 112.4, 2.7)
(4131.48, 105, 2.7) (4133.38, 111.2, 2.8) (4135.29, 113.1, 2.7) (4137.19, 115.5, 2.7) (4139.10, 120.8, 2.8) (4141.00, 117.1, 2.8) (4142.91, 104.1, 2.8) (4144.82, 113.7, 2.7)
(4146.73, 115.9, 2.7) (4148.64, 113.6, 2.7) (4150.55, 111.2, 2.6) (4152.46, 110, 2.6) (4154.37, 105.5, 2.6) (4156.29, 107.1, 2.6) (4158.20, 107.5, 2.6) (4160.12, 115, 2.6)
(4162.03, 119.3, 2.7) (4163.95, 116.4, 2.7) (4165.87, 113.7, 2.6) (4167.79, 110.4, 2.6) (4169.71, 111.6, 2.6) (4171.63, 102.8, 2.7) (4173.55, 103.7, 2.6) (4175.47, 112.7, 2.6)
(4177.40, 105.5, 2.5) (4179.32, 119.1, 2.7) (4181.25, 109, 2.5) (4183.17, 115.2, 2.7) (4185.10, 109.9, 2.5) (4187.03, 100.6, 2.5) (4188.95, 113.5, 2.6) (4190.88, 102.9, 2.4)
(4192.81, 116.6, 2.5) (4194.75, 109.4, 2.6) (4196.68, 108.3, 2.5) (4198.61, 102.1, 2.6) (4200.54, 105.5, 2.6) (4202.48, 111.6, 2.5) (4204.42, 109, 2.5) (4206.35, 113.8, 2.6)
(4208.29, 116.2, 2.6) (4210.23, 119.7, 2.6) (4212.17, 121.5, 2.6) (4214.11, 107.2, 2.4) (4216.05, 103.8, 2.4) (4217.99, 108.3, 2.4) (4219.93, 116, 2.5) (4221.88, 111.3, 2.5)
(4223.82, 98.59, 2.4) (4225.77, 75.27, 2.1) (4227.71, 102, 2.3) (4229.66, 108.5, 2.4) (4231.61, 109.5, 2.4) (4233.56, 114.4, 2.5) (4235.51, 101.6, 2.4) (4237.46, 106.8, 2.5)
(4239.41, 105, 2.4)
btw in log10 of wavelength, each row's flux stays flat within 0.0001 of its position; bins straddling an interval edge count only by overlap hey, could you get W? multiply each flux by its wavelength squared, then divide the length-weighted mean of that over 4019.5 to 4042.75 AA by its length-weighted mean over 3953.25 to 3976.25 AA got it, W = 1.70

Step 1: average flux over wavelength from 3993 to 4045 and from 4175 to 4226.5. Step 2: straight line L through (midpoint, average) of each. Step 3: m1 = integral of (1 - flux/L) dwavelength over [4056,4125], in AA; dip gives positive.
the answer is 2.3 AA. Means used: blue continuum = 112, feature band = 107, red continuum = 109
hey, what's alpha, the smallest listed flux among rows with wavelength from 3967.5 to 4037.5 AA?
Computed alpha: 25.26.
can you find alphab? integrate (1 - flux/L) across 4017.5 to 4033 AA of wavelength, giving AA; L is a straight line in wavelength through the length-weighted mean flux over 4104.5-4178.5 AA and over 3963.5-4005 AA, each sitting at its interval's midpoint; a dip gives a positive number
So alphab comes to -2.5 AA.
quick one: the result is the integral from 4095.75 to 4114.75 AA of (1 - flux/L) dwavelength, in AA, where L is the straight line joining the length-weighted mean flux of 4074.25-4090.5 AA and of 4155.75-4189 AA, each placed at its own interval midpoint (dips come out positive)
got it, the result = 1.60 AA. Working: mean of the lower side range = 109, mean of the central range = 100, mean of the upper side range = 111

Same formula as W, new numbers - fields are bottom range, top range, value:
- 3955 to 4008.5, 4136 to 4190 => 1.34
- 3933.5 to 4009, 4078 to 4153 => 1.35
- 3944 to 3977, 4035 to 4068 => 1.50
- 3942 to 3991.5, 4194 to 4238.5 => 1.43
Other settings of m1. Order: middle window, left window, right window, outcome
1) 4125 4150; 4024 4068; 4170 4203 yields -1.00 AA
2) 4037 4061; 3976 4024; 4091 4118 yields -0.56 AA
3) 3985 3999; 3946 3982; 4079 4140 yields -3.83 AA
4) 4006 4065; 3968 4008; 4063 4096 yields -4.56 AA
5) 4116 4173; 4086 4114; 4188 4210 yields -3.32 AA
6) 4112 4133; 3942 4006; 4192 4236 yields -2.81 AA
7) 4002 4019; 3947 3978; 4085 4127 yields -4.81 AA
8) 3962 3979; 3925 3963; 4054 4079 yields 4.34 AA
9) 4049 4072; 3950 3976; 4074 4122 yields -2.26 AA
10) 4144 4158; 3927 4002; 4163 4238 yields -1.06 AA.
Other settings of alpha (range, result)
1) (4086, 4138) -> 61.47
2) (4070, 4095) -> 96.28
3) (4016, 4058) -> 94.27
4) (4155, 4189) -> 100.6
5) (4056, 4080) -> 92.75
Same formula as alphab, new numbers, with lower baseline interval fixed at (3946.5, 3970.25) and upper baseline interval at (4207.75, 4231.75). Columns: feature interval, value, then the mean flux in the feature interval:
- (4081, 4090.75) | -2.18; 112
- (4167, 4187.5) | -1.42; 109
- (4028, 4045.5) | -4.98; 110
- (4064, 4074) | -1.95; 107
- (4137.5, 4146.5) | -1.48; 114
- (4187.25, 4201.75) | -0.51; 108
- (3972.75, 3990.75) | -4.87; 100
